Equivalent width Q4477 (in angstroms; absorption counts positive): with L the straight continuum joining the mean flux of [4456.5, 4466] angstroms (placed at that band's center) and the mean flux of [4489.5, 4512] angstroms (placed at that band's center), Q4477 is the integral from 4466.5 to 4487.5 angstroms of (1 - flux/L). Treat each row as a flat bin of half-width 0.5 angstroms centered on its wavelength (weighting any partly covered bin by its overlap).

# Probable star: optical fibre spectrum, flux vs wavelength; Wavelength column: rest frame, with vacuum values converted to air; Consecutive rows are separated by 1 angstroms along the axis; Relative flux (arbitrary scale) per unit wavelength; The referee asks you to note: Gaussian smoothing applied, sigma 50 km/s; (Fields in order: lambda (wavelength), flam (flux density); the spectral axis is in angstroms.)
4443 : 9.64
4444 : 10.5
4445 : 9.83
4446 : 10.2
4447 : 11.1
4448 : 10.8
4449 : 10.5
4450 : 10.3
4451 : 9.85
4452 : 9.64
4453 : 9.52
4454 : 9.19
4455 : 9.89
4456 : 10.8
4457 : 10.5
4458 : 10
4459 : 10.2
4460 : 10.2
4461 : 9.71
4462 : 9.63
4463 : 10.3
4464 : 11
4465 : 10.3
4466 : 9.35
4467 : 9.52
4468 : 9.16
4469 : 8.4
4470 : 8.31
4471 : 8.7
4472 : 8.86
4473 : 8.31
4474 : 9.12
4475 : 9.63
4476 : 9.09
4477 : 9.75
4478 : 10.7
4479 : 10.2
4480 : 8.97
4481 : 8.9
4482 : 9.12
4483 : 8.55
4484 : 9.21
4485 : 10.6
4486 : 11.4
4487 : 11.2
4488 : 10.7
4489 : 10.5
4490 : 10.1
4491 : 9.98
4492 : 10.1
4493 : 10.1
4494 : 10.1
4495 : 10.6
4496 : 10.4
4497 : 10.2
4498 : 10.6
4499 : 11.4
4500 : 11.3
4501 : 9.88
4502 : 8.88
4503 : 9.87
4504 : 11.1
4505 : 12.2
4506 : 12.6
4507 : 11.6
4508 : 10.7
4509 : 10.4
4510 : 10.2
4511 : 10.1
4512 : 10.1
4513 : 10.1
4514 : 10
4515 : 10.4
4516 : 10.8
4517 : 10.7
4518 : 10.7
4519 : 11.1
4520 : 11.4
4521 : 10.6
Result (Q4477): 1.8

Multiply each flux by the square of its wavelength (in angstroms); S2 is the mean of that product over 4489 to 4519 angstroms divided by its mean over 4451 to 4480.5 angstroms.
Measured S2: 1.11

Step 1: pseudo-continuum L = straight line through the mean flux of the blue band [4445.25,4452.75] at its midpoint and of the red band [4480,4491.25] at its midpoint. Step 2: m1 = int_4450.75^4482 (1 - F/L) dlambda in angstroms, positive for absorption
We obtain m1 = 1.70 angstroms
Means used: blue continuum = 10.3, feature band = 9.59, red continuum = 9.98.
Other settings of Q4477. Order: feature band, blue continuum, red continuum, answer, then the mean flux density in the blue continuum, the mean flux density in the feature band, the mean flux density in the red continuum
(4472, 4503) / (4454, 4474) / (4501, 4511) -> 0.9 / 9.61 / 9.97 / 10.8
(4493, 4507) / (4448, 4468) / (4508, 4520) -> -0.5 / 10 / 10.7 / 10.5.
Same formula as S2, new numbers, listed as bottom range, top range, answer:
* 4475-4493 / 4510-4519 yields 1.06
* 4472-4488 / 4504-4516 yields 1.13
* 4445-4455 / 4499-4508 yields 1.11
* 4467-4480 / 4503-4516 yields 1.19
